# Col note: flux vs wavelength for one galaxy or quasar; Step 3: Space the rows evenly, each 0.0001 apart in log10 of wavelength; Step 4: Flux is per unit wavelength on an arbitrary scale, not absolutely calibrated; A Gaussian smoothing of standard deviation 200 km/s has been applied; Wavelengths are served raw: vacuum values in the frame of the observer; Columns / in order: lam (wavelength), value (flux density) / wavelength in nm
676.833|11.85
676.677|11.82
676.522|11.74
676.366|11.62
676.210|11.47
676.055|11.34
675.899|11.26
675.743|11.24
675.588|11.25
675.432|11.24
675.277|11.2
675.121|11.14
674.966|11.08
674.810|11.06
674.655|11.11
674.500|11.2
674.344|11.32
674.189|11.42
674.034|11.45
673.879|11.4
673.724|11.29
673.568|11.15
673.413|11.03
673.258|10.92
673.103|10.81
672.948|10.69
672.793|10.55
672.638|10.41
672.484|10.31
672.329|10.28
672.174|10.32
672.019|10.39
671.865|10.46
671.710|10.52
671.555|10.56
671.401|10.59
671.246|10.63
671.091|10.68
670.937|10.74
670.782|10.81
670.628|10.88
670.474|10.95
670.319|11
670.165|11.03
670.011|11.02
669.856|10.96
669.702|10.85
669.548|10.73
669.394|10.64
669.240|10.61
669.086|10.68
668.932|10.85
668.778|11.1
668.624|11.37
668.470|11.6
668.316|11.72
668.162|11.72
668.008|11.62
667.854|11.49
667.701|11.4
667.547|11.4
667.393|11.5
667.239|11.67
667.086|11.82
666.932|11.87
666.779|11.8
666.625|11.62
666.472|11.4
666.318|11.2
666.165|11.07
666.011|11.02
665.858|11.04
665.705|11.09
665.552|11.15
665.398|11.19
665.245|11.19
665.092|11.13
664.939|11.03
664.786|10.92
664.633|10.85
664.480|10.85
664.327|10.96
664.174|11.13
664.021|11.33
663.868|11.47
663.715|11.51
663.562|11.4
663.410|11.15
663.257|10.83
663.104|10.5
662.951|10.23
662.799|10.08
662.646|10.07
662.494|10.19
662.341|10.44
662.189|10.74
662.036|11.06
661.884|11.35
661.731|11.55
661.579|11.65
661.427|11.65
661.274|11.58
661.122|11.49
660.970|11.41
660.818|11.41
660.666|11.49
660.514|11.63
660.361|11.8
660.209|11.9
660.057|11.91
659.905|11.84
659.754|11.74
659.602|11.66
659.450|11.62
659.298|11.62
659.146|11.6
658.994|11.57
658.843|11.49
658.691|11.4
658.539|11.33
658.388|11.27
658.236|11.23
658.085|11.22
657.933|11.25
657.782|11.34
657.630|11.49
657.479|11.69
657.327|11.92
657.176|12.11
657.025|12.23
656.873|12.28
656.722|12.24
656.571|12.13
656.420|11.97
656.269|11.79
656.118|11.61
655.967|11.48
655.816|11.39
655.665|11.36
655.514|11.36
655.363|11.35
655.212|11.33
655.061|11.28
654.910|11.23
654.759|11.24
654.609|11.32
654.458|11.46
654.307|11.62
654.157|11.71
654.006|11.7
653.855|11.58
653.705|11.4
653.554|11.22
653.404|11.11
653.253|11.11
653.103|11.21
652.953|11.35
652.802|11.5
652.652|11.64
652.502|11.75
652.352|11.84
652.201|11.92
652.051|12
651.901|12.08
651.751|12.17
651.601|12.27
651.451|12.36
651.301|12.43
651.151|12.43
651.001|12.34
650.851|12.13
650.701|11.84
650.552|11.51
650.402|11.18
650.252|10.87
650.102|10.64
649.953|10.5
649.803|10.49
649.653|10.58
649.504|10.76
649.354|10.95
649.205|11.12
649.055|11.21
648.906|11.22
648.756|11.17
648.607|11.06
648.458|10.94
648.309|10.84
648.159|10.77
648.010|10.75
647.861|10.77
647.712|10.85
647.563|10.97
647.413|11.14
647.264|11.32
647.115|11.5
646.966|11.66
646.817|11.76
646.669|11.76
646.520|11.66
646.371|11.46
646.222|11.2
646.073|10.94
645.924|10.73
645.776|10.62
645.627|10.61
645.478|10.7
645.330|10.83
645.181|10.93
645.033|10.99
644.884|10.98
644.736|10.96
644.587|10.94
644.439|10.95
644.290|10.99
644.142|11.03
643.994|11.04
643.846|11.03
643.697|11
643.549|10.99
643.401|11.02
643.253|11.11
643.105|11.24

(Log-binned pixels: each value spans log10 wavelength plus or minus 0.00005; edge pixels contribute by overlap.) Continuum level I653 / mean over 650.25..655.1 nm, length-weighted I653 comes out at 11.7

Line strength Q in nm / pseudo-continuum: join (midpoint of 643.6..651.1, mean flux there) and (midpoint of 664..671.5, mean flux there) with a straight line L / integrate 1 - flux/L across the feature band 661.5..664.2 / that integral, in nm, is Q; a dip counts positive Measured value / 0.05 nm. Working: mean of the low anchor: 11.1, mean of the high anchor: 11.1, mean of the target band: 10.9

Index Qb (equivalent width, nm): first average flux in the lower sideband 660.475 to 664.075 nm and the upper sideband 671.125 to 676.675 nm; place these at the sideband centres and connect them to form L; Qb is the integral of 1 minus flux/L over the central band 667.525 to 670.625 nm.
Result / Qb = -0.03 nm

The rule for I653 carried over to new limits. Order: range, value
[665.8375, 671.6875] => 11.1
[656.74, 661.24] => 11.6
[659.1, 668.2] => 11.3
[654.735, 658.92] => 11.6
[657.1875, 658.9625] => 11.5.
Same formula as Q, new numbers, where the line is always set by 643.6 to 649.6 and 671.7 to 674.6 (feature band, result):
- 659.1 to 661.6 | -0.16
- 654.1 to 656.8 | -0.14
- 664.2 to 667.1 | -0.08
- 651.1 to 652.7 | -0.16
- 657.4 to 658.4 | -0.04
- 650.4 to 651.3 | -0.08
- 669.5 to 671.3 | 0.00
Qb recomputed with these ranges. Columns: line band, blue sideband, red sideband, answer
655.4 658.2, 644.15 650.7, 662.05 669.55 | -0.16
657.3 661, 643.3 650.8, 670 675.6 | -0.20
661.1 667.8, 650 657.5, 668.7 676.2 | 0.05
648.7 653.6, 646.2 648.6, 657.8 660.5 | -0.07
